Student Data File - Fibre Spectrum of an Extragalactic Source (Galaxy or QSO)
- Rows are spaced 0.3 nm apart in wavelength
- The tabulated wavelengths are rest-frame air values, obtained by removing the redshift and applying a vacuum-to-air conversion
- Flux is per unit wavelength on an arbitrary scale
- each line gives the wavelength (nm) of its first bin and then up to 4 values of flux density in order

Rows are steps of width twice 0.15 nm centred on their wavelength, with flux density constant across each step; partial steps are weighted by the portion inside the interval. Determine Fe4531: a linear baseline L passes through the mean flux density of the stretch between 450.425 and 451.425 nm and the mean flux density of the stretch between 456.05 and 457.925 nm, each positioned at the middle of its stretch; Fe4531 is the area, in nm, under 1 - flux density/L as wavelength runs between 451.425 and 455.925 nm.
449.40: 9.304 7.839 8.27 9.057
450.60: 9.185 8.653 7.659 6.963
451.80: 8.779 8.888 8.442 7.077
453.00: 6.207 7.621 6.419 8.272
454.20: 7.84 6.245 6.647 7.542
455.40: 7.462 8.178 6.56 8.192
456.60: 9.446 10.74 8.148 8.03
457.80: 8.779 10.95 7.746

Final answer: 0.56 nm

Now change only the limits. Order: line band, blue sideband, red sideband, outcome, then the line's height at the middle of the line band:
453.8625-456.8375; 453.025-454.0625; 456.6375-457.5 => 0.20 nm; 8.27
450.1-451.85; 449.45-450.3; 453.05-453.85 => -0.08 nm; 7.98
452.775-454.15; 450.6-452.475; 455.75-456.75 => 0.17 nm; 8.21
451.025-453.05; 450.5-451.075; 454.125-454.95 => 0.09 nm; 8.17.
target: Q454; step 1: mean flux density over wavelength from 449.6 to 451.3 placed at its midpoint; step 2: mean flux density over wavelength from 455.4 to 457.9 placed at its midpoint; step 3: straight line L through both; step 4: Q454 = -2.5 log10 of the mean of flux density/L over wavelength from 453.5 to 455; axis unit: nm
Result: 0.19 mag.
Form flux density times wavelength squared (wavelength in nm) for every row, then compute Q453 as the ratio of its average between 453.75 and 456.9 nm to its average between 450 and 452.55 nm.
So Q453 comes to 0.9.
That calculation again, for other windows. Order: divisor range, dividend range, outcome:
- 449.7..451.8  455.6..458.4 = 1.08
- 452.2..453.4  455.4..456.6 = 1.08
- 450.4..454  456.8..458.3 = 1.20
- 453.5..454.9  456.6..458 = 1.29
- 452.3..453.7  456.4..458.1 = 1.31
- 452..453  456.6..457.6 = 1.19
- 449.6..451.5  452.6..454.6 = 0.86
